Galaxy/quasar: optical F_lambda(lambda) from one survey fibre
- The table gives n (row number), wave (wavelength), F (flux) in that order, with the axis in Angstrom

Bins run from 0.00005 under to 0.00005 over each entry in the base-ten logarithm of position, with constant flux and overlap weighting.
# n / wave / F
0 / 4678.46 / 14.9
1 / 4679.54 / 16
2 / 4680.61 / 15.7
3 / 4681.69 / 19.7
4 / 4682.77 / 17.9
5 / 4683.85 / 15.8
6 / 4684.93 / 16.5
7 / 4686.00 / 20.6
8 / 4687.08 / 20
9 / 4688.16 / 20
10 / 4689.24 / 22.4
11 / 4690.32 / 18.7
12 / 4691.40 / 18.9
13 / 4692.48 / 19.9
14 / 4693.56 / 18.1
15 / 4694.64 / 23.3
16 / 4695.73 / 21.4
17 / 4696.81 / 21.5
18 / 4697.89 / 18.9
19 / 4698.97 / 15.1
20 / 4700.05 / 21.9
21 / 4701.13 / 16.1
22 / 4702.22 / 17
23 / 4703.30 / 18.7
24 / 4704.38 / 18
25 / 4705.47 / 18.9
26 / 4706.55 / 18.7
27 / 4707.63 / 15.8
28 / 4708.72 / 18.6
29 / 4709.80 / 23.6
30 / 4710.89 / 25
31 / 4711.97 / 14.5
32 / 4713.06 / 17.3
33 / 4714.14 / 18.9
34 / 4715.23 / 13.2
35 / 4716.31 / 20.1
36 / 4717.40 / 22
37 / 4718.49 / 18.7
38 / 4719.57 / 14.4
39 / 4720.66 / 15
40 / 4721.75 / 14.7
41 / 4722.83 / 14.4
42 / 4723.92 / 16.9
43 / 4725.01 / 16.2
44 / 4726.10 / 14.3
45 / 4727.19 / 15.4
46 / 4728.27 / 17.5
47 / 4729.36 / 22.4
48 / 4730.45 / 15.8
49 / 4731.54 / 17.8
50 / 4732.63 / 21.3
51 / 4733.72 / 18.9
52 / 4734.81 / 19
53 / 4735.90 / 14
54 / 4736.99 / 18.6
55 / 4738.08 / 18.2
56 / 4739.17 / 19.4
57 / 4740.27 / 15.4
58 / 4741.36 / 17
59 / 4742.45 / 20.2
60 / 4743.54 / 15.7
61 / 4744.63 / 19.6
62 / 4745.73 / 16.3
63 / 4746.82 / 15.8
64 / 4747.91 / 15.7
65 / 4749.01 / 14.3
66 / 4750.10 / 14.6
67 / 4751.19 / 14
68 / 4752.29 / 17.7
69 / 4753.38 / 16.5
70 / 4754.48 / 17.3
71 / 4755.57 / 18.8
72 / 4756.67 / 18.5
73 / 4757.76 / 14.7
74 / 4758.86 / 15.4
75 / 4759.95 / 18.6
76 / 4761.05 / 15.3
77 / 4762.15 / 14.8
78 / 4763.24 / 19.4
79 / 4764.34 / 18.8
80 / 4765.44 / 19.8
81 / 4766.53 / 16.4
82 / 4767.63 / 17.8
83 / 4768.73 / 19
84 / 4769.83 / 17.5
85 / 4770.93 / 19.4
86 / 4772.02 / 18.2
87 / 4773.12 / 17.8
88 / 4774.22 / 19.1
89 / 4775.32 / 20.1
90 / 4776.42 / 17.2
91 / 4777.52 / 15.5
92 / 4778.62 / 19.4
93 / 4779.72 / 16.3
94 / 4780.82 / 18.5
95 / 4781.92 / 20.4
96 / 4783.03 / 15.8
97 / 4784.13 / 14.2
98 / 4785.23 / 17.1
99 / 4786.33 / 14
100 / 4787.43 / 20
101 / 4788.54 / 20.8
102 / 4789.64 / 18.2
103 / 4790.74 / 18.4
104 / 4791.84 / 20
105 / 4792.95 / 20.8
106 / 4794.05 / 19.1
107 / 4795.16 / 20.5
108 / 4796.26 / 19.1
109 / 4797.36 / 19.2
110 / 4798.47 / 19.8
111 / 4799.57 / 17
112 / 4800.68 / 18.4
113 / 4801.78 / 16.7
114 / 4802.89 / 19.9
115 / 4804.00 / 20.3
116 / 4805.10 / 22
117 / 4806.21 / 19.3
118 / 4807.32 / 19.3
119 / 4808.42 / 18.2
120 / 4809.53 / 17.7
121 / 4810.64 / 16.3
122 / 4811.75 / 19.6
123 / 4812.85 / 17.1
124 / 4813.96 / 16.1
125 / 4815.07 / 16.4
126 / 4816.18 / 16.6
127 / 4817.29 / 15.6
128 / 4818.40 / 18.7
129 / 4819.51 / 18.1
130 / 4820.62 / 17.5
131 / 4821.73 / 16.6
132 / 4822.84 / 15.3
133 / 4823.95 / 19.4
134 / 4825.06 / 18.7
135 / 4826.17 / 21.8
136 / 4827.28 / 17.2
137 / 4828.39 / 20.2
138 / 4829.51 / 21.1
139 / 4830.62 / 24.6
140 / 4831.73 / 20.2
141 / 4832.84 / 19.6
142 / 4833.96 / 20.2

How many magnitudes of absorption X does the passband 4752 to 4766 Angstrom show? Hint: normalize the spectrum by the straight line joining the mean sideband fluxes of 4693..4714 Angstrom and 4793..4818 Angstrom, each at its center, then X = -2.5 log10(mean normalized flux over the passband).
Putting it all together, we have 0.08 mag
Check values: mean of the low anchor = 19.1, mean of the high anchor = 18.4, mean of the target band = 17.4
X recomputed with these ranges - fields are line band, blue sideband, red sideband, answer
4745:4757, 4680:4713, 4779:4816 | 0.15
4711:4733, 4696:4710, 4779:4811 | 0.09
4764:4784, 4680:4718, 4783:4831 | 0.03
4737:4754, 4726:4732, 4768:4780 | 0.06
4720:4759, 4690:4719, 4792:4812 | 0.13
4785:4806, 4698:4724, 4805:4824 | -0.08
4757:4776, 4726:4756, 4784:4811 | 0.01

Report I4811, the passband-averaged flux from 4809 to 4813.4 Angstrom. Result 17.7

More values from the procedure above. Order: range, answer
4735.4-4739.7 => 17.6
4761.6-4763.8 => 17.1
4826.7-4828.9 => 18.7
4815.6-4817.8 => 16.1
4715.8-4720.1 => 18.8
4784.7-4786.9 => 15.6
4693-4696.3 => 20.9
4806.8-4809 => 18.8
